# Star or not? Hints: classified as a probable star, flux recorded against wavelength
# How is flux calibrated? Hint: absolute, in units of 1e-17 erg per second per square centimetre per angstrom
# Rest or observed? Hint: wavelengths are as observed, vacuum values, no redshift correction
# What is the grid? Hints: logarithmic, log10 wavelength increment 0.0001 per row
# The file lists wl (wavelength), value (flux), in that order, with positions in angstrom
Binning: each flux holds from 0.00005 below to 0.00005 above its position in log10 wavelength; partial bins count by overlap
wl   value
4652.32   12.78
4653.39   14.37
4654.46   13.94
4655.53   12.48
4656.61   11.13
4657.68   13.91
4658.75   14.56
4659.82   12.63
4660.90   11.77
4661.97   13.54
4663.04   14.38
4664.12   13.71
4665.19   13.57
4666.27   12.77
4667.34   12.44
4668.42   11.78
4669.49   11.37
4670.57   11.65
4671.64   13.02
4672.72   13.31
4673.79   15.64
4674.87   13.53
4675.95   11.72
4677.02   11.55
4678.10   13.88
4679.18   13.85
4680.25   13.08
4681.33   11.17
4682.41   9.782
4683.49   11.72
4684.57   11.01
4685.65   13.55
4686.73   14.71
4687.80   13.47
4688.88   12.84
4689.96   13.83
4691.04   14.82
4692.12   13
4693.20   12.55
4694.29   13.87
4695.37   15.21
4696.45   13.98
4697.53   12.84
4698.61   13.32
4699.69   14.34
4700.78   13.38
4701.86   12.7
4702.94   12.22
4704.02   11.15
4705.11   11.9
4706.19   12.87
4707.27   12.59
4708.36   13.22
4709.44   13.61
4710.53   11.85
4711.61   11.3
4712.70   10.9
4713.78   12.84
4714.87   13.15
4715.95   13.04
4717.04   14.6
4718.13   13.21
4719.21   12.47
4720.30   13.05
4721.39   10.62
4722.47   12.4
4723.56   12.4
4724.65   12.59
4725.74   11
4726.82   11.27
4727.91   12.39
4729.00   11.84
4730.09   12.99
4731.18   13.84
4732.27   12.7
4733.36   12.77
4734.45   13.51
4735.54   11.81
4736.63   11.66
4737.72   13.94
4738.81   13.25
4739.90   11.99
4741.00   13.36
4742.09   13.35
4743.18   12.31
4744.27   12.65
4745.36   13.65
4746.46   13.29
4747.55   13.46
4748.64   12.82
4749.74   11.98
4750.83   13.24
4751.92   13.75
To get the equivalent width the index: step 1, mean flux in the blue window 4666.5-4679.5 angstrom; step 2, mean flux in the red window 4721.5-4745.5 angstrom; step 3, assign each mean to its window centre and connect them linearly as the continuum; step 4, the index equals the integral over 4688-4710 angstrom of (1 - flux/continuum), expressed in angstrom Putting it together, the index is -0.9 angstrom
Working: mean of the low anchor 12.8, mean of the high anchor 12.6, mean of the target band 13.2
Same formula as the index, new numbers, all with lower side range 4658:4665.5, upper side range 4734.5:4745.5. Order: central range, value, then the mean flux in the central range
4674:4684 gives 0.7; 12.4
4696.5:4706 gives 0.2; 12.8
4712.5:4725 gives 0.3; 12.7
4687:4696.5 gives -0.4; 13.7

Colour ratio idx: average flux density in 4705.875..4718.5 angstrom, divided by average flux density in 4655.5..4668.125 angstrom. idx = 1.0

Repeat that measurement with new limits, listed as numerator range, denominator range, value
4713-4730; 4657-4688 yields 0.97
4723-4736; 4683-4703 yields 0.93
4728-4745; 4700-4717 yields 1.02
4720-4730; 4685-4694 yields 0.88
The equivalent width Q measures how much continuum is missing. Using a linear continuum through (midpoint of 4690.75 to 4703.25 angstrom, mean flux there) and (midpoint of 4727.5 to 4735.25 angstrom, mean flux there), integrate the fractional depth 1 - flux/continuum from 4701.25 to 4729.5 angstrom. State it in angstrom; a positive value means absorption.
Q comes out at 1.7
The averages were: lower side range 13.5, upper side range 12.8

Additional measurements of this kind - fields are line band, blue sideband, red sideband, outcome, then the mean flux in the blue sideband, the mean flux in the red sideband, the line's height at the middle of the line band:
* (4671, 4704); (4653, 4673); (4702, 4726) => -1.0 angstrom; 12.9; 12.4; 12.7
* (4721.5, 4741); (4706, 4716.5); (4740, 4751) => 0.5 angstrom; 12.5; 13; 12.8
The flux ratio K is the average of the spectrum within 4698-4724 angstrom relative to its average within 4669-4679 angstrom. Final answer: 0.98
